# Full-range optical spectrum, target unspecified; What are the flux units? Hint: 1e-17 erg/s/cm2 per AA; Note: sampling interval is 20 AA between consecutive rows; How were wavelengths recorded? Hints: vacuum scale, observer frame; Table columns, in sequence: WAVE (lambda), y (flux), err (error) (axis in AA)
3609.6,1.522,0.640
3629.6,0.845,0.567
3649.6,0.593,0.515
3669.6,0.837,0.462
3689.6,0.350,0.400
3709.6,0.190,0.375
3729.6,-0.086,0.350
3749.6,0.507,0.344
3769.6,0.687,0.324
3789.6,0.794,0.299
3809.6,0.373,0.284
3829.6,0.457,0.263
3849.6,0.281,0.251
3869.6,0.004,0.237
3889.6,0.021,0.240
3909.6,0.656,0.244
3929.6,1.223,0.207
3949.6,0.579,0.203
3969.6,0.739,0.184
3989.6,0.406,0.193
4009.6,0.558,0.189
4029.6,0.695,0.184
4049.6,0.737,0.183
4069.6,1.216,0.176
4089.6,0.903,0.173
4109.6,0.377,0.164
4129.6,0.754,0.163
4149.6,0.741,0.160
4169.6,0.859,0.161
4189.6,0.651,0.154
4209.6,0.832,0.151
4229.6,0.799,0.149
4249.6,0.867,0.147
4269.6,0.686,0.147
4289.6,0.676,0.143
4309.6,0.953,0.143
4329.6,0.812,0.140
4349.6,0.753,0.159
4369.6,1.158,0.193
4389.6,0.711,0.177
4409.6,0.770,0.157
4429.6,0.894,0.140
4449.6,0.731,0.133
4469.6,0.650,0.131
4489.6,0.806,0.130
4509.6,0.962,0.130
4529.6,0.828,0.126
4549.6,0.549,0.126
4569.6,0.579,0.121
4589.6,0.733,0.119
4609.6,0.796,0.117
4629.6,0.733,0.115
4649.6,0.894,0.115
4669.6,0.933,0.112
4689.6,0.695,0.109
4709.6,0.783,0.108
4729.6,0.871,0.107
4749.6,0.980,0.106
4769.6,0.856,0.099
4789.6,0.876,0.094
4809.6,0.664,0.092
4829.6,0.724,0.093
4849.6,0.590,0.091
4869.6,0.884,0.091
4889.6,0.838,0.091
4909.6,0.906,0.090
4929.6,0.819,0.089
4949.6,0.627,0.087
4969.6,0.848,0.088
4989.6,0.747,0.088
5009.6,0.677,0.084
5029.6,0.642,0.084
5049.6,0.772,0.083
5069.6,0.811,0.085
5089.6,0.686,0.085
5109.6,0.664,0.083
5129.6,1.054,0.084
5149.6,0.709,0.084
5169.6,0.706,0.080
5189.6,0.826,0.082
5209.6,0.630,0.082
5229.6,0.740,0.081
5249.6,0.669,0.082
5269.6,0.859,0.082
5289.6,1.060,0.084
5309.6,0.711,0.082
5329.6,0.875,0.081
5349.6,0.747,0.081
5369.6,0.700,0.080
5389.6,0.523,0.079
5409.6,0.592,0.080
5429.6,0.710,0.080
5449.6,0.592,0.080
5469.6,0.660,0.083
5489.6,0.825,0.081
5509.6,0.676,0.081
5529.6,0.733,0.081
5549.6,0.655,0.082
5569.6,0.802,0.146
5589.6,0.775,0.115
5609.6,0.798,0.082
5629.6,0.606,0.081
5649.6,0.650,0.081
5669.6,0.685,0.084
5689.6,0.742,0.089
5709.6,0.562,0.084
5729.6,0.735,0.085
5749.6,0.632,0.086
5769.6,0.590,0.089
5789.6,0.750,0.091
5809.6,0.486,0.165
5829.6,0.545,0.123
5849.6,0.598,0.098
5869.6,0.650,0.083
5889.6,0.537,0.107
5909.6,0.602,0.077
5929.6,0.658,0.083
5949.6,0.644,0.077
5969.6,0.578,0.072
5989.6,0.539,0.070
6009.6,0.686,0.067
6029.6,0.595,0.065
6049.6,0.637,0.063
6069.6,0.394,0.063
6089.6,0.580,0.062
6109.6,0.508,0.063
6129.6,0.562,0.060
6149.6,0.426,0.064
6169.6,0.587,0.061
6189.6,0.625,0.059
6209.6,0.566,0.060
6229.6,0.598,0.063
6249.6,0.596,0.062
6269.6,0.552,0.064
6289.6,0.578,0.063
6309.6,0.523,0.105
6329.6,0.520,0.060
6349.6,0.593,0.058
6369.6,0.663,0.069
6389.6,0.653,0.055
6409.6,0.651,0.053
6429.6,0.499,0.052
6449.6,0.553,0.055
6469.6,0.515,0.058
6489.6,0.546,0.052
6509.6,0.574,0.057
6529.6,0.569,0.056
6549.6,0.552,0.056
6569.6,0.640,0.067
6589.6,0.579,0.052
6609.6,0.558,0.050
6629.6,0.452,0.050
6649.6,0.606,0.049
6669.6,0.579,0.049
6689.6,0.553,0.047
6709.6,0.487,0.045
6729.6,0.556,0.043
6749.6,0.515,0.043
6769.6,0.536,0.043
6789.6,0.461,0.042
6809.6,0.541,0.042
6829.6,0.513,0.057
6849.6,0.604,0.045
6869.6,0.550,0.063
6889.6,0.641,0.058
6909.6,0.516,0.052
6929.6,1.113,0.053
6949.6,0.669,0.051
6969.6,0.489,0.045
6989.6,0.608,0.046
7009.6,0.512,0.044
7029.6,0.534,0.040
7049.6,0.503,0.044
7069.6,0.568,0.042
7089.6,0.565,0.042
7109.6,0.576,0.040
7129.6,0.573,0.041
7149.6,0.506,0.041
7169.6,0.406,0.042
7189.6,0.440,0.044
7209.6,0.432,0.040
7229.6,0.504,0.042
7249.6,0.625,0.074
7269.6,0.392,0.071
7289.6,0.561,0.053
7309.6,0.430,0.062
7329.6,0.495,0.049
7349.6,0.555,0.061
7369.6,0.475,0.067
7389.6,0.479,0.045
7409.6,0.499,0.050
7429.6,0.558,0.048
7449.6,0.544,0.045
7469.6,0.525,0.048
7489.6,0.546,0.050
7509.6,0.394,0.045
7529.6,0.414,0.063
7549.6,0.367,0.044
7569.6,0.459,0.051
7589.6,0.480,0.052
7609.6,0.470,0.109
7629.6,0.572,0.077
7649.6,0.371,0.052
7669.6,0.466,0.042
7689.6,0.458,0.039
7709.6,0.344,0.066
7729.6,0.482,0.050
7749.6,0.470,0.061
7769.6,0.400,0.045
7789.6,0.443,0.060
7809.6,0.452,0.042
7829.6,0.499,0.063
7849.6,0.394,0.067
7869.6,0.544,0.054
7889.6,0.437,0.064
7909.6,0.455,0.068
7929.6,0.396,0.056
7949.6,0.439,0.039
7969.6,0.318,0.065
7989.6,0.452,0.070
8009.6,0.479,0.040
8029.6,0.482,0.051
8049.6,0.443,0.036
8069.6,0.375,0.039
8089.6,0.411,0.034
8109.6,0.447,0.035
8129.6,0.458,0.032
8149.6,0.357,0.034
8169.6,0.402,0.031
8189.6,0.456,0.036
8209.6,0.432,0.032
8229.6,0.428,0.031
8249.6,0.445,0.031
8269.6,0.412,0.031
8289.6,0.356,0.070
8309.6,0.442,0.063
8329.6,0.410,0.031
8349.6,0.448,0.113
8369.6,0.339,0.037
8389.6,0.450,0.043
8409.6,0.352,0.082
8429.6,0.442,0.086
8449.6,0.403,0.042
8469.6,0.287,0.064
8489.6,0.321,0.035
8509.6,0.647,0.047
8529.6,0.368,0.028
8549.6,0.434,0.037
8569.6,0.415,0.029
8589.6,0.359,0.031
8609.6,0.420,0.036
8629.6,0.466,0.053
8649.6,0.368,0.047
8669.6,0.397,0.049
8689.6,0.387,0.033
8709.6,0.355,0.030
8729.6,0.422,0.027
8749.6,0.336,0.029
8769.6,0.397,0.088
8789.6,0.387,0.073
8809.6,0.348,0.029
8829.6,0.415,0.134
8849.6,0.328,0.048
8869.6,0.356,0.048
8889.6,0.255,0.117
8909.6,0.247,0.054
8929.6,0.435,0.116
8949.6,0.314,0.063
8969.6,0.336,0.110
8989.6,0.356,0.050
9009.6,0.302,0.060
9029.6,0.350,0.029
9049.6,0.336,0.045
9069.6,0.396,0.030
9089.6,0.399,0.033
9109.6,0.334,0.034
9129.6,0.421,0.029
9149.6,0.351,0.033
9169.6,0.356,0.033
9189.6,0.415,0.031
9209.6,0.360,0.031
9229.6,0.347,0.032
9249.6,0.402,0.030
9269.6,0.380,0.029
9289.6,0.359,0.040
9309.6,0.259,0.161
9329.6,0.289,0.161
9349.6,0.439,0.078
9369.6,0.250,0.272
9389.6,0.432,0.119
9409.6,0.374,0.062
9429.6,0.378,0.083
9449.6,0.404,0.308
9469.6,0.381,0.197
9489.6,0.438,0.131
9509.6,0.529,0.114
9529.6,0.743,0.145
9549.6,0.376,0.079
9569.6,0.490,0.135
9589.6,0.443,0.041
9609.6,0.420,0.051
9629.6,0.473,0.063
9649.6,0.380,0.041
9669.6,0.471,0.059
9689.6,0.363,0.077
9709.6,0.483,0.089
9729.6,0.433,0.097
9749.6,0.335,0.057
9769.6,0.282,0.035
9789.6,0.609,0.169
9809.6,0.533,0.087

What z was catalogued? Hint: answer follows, 0.056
